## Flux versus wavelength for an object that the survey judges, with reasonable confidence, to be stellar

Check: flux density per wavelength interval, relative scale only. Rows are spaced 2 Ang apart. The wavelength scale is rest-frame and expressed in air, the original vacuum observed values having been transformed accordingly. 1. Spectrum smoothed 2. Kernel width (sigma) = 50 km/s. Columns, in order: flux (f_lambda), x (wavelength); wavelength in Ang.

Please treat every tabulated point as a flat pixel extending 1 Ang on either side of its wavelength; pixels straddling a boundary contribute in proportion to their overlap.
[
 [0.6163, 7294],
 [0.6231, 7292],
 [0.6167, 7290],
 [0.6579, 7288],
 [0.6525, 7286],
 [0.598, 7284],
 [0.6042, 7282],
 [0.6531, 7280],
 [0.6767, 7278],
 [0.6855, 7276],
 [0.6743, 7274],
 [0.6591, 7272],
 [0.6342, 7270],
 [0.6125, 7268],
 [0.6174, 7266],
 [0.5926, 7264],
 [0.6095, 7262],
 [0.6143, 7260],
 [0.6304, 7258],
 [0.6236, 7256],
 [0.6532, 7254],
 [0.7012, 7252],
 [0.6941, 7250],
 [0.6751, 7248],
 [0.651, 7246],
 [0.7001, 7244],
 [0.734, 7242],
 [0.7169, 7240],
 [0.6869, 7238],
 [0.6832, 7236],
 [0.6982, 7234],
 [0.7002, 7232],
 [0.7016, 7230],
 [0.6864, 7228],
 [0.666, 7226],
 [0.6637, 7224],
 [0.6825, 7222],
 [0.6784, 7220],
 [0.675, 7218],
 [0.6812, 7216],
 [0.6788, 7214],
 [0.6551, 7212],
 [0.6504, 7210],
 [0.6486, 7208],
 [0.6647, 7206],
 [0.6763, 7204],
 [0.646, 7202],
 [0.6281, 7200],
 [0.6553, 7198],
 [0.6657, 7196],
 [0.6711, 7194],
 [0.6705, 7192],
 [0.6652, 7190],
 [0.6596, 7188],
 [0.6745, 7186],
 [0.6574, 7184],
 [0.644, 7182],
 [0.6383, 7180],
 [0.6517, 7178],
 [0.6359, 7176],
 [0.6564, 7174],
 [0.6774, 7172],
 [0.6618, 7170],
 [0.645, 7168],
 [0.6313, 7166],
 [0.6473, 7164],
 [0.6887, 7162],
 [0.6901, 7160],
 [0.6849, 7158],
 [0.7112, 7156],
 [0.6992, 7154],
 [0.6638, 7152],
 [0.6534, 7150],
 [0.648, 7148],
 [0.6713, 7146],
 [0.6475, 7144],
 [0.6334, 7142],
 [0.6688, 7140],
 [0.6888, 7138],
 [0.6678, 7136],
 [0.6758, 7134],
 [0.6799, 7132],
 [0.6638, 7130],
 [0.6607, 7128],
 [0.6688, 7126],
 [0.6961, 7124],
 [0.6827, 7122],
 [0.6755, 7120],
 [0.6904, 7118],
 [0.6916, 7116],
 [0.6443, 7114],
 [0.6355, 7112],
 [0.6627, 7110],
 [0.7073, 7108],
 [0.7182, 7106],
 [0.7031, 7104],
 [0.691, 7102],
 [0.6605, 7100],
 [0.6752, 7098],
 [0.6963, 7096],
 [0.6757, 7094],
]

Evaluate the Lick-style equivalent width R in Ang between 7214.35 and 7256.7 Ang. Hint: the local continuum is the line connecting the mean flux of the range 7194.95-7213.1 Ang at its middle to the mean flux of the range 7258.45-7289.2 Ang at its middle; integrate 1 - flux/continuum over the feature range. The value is -2.5 Ang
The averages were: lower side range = 0.655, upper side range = 0.636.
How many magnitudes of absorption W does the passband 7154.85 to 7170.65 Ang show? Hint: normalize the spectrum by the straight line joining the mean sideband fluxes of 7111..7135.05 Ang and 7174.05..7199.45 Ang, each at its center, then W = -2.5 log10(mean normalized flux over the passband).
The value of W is -0.01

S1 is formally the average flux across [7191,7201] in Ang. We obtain 0.658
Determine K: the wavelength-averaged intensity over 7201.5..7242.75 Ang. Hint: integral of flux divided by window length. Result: 0.68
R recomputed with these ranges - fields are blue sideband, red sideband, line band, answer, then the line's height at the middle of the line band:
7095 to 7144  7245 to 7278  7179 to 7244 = -1.55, 0.657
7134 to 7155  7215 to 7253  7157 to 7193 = 0.68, 0.673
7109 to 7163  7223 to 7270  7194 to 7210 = 0.29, 0.668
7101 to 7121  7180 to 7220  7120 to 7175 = 0.35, 0.673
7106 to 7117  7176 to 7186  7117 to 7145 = -0.22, 0.666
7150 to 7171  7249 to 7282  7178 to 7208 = 0.24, 0.663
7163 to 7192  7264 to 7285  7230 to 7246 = -1.36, 0.645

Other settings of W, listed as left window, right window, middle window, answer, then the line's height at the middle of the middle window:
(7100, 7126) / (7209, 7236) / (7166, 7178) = 0.04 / 0.68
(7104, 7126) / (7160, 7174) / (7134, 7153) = 0.01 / 0.67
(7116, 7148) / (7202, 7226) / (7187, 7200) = 0.01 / 0.668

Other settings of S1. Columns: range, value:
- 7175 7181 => 0.642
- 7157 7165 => 0.678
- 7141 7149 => 0.65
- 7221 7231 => 0.68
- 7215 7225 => 0.676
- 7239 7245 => 0.717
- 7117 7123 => 0.683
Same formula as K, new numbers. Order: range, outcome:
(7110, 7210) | 0.664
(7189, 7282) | 0.664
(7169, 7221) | 0.66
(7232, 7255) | 0.691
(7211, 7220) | 0.673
